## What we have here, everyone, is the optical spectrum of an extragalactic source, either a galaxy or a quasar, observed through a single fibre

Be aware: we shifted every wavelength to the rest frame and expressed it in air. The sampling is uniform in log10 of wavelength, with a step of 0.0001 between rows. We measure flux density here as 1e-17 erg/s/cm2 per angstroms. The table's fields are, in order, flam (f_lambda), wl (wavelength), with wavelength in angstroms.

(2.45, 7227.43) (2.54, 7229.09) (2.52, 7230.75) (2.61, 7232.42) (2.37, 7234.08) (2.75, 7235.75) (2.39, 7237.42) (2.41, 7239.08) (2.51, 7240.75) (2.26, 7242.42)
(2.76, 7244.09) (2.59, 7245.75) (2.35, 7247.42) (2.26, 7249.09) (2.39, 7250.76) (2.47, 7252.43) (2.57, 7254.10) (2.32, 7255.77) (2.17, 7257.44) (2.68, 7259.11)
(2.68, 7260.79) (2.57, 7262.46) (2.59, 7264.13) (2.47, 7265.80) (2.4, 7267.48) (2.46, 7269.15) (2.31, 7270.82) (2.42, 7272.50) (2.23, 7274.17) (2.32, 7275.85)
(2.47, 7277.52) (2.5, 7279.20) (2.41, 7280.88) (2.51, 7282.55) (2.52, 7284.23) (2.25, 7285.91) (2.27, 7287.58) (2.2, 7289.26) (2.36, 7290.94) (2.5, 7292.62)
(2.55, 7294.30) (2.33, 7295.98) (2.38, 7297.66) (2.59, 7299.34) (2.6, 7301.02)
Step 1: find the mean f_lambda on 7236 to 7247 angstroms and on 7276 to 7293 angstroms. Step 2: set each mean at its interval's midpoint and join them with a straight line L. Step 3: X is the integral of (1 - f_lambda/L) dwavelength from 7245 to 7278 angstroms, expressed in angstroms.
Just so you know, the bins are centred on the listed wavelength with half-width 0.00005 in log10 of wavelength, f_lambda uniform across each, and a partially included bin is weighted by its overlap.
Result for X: 0.2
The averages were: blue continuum 2.5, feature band 2.44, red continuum 2.39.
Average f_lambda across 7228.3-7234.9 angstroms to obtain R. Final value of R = 2.51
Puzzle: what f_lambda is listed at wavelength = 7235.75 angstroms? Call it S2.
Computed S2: 2.75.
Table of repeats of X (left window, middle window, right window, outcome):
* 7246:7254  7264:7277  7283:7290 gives -0.2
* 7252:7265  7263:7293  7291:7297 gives 0.9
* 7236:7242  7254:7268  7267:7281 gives -0.5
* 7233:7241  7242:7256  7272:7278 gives 0.0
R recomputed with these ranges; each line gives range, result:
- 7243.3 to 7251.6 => 2.47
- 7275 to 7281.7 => 2.42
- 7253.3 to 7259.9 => 2.43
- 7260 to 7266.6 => 2.58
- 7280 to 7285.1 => 2.48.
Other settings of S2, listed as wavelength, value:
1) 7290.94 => 2.36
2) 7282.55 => 2.51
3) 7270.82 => 2.31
